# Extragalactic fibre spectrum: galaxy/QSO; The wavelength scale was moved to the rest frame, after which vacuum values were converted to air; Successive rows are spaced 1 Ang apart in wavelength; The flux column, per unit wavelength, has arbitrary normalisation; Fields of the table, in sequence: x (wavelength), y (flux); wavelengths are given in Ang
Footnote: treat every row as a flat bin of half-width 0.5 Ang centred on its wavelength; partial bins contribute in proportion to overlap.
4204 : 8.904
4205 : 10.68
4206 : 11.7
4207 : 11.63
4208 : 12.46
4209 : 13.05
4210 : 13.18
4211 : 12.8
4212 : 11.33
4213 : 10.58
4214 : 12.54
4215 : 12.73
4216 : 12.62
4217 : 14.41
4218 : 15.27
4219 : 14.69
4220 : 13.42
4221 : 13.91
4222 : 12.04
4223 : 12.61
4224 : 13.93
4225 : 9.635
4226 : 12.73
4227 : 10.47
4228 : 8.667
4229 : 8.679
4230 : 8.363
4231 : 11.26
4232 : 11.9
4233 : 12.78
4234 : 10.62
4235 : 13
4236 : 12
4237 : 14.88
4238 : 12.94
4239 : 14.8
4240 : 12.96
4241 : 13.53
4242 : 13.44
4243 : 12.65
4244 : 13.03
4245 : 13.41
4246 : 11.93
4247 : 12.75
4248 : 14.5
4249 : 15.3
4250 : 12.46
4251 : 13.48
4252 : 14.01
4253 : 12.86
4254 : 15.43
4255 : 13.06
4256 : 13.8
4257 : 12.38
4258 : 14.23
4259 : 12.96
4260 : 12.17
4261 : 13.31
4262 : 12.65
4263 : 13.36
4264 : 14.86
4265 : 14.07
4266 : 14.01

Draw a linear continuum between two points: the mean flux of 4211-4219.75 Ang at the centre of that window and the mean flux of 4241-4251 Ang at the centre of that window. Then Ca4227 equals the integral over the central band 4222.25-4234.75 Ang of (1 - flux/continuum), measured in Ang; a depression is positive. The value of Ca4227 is 2.0 Ang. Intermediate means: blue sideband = 13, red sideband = 13.3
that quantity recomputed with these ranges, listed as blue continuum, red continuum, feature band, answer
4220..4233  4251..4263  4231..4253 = -1.3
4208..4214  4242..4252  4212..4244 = 0.9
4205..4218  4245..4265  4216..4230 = 0.6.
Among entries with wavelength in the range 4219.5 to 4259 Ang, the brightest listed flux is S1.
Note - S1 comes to 15.43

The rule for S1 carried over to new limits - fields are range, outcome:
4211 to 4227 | 15.27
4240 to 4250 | 15.3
